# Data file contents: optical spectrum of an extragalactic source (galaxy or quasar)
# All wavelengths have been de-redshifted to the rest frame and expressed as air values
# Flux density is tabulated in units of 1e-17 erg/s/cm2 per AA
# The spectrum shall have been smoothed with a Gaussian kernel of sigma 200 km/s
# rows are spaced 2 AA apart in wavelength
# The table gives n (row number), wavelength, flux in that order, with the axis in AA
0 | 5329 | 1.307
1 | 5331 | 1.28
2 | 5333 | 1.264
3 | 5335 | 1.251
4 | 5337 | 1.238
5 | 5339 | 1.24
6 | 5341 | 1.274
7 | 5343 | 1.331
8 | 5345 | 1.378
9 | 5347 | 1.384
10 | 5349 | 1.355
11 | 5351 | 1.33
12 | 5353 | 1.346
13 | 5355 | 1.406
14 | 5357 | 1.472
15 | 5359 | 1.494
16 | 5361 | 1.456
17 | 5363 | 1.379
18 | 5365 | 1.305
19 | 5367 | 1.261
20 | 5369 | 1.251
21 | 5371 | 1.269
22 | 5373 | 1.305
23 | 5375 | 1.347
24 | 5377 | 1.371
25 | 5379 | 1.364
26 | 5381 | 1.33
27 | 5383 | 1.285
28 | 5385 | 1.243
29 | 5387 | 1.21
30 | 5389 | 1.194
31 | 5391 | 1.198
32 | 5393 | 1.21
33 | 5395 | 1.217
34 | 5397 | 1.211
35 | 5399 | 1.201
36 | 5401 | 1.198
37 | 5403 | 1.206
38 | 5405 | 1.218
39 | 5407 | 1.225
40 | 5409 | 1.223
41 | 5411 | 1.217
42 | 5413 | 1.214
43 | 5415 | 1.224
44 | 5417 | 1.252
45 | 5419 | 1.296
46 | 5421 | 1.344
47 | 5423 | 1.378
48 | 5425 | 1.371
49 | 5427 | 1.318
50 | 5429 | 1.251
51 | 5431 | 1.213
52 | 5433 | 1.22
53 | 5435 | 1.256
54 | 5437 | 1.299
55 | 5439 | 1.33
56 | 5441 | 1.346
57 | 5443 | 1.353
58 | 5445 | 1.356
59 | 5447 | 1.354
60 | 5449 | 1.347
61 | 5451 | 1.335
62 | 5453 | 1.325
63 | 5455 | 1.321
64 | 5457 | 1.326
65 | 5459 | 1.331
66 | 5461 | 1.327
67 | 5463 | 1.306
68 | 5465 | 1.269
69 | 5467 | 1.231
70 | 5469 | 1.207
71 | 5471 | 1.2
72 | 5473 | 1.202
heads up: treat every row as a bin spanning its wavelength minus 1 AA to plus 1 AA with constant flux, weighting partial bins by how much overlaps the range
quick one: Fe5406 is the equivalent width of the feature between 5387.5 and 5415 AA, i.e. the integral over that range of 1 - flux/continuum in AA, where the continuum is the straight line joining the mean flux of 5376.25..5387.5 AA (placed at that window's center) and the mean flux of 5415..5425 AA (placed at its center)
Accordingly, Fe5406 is 2.1 AA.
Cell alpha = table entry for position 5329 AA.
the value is 1.307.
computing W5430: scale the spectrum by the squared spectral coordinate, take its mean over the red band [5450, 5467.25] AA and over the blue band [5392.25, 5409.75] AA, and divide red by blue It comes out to 1.11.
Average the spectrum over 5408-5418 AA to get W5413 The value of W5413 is 1.23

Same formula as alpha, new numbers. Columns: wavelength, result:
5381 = 1.33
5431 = 1.213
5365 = 1.305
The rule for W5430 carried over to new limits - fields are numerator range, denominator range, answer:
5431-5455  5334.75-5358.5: 1.02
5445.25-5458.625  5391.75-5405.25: 1.13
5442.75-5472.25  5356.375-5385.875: 1.00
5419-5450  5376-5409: 1.08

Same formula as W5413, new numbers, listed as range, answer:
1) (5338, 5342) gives 1.26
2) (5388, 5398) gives 1.21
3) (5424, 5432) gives 1.29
